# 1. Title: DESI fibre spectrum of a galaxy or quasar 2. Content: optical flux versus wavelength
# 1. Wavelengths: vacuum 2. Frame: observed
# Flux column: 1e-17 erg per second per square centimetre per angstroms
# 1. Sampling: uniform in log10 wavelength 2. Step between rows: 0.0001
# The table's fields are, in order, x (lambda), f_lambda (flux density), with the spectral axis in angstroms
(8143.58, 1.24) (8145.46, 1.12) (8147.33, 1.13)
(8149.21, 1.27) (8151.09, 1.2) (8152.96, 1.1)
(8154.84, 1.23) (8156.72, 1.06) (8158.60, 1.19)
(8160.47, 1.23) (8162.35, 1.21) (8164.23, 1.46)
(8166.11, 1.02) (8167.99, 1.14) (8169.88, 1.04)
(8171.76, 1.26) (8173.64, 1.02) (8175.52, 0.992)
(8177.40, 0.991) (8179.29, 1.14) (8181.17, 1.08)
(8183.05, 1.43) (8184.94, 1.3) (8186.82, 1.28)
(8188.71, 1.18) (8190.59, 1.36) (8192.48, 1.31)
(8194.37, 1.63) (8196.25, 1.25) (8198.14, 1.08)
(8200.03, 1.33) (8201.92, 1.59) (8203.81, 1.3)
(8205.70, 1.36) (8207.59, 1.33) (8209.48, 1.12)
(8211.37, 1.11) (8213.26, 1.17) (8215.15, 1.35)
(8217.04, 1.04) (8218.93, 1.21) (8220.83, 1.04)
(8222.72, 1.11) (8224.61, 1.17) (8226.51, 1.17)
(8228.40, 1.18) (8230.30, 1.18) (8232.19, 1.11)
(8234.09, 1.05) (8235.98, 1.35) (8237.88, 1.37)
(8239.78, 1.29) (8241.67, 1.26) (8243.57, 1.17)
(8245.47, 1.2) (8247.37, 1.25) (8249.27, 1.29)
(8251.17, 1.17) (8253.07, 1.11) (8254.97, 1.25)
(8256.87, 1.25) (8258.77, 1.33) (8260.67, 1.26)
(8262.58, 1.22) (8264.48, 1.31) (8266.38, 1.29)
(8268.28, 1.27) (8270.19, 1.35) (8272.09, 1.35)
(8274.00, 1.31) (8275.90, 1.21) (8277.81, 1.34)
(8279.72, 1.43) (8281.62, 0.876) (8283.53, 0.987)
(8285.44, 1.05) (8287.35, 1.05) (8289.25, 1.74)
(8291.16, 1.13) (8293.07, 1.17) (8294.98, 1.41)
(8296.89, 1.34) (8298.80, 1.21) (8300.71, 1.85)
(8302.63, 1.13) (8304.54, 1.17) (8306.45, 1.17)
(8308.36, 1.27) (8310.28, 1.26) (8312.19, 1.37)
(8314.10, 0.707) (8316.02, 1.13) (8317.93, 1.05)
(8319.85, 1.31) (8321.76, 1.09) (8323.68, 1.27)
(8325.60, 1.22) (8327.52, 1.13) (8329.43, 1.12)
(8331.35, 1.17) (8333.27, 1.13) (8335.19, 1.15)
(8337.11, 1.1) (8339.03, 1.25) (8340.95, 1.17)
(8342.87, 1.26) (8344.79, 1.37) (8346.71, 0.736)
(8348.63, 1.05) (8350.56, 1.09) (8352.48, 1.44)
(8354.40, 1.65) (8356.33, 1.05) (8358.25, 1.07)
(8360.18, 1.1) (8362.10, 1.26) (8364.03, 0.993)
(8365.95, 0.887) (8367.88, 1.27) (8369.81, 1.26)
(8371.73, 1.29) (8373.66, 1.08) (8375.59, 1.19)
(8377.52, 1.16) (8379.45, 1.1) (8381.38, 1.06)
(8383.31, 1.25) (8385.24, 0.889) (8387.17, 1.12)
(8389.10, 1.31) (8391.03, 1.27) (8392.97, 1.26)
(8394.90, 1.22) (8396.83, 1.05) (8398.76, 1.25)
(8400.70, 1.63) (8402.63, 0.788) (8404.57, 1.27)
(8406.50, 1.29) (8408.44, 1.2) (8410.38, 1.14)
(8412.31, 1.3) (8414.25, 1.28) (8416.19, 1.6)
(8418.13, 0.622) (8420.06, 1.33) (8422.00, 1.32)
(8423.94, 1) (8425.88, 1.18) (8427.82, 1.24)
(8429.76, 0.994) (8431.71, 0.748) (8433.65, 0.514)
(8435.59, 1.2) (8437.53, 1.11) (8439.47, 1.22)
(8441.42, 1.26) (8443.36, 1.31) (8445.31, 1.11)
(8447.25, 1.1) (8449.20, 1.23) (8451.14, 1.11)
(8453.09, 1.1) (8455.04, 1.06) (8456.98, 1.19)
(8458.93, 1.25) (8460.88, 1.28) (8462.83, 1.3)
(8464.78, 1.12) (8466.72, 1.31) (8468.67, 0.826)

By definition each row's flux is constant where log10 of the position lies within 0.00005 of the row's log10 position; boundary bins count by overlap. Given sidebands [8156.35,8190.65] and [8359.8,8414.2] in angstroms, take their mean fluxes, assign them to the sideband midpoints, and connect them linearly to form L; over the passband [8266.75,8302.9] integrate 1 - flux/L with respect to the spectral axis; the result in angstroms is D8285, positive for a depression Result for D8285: -3.1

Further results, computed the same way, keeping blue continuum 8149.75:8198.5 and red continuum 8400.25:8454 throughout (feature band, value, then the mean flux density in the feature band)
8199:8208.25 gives -1.44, 1.38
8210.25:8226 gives 0.55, 1.15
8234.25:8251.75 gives -0.99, 1.25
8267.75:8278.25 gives -1.11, 1.3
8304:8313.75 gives -0.38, 1.22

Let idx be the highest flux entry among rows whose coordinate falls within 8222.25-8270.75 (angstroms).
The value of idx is 1.37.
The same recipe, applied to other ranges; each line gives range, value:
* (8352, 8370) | 1.65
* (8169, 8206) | 1.63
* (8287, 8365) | 1.85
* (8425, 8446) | 1.31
